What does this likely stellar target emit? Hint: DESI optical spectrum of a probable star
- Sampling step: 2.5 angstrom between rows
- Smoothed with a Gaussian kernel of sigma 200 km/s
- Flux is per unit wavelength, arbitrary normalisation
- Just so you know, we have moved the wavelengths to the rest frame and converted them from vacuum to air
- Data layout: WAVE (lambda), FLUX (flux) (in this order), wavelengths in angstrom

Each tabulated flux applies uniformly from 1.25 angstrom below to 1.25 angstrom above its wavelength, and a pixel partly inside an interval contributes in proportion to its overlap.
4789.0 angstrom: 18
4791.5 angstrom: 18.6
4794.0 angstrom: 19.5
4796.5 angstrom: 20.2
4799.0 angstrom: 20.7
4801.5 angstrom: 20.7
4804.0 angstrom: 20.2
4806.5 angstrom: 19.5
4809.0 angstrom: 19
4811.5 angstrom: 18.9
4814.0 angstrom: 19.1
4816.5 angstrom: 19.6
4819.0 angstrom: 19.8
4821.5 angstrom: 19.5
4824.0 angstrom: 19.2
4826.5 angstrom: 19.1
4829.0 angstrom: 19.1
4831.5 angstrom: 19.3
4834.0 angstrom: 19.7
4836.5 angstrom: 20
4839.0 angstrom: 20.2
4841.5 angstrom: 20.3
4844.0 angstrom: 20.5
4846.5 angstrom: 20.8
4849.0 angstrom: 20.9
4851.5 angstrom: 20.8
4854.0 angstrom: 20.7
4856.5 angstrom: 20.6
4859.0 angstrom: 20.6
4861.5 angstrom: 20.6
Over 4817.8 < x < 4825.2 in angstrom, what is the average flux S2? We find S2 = 19.5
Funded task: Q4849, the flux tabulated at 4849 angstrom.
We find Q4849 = 20.9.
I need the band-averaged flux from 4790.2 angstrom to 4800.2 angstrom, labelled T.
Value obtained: 19.7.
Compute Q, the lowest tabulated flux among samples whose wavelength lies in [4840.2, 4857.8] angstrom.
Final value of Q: 20.3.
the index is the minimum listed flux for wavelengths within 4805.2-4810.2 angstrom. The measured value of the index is 19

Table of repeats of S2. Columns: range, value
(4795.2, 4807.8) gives 20.3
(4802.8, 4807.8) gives 19.8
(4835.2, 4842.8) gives 20.2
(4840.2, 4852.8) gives 20.7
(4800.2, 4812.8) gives 19.7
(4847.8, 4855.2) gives 20.8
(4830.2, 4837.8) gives 19.7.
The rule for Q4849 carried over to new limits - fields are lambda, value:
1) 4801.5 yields 20.7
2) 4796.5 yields 20.2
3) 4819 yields 19.8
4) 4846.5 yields 20.8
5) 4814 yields 19.1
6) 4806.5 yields 19.5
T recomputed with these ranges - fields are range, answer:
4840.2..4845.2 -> 20.4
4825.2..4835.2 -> 19.3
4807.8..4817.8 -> 19.2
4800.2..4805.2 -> 20.5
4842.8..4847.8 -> 20.7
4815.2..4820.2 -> 19.7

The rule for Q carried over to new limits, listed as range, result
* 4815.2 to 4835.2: 19.1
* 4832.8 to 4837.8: 19.7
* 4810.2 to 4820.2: 18.9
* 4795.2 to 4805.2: 20.2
